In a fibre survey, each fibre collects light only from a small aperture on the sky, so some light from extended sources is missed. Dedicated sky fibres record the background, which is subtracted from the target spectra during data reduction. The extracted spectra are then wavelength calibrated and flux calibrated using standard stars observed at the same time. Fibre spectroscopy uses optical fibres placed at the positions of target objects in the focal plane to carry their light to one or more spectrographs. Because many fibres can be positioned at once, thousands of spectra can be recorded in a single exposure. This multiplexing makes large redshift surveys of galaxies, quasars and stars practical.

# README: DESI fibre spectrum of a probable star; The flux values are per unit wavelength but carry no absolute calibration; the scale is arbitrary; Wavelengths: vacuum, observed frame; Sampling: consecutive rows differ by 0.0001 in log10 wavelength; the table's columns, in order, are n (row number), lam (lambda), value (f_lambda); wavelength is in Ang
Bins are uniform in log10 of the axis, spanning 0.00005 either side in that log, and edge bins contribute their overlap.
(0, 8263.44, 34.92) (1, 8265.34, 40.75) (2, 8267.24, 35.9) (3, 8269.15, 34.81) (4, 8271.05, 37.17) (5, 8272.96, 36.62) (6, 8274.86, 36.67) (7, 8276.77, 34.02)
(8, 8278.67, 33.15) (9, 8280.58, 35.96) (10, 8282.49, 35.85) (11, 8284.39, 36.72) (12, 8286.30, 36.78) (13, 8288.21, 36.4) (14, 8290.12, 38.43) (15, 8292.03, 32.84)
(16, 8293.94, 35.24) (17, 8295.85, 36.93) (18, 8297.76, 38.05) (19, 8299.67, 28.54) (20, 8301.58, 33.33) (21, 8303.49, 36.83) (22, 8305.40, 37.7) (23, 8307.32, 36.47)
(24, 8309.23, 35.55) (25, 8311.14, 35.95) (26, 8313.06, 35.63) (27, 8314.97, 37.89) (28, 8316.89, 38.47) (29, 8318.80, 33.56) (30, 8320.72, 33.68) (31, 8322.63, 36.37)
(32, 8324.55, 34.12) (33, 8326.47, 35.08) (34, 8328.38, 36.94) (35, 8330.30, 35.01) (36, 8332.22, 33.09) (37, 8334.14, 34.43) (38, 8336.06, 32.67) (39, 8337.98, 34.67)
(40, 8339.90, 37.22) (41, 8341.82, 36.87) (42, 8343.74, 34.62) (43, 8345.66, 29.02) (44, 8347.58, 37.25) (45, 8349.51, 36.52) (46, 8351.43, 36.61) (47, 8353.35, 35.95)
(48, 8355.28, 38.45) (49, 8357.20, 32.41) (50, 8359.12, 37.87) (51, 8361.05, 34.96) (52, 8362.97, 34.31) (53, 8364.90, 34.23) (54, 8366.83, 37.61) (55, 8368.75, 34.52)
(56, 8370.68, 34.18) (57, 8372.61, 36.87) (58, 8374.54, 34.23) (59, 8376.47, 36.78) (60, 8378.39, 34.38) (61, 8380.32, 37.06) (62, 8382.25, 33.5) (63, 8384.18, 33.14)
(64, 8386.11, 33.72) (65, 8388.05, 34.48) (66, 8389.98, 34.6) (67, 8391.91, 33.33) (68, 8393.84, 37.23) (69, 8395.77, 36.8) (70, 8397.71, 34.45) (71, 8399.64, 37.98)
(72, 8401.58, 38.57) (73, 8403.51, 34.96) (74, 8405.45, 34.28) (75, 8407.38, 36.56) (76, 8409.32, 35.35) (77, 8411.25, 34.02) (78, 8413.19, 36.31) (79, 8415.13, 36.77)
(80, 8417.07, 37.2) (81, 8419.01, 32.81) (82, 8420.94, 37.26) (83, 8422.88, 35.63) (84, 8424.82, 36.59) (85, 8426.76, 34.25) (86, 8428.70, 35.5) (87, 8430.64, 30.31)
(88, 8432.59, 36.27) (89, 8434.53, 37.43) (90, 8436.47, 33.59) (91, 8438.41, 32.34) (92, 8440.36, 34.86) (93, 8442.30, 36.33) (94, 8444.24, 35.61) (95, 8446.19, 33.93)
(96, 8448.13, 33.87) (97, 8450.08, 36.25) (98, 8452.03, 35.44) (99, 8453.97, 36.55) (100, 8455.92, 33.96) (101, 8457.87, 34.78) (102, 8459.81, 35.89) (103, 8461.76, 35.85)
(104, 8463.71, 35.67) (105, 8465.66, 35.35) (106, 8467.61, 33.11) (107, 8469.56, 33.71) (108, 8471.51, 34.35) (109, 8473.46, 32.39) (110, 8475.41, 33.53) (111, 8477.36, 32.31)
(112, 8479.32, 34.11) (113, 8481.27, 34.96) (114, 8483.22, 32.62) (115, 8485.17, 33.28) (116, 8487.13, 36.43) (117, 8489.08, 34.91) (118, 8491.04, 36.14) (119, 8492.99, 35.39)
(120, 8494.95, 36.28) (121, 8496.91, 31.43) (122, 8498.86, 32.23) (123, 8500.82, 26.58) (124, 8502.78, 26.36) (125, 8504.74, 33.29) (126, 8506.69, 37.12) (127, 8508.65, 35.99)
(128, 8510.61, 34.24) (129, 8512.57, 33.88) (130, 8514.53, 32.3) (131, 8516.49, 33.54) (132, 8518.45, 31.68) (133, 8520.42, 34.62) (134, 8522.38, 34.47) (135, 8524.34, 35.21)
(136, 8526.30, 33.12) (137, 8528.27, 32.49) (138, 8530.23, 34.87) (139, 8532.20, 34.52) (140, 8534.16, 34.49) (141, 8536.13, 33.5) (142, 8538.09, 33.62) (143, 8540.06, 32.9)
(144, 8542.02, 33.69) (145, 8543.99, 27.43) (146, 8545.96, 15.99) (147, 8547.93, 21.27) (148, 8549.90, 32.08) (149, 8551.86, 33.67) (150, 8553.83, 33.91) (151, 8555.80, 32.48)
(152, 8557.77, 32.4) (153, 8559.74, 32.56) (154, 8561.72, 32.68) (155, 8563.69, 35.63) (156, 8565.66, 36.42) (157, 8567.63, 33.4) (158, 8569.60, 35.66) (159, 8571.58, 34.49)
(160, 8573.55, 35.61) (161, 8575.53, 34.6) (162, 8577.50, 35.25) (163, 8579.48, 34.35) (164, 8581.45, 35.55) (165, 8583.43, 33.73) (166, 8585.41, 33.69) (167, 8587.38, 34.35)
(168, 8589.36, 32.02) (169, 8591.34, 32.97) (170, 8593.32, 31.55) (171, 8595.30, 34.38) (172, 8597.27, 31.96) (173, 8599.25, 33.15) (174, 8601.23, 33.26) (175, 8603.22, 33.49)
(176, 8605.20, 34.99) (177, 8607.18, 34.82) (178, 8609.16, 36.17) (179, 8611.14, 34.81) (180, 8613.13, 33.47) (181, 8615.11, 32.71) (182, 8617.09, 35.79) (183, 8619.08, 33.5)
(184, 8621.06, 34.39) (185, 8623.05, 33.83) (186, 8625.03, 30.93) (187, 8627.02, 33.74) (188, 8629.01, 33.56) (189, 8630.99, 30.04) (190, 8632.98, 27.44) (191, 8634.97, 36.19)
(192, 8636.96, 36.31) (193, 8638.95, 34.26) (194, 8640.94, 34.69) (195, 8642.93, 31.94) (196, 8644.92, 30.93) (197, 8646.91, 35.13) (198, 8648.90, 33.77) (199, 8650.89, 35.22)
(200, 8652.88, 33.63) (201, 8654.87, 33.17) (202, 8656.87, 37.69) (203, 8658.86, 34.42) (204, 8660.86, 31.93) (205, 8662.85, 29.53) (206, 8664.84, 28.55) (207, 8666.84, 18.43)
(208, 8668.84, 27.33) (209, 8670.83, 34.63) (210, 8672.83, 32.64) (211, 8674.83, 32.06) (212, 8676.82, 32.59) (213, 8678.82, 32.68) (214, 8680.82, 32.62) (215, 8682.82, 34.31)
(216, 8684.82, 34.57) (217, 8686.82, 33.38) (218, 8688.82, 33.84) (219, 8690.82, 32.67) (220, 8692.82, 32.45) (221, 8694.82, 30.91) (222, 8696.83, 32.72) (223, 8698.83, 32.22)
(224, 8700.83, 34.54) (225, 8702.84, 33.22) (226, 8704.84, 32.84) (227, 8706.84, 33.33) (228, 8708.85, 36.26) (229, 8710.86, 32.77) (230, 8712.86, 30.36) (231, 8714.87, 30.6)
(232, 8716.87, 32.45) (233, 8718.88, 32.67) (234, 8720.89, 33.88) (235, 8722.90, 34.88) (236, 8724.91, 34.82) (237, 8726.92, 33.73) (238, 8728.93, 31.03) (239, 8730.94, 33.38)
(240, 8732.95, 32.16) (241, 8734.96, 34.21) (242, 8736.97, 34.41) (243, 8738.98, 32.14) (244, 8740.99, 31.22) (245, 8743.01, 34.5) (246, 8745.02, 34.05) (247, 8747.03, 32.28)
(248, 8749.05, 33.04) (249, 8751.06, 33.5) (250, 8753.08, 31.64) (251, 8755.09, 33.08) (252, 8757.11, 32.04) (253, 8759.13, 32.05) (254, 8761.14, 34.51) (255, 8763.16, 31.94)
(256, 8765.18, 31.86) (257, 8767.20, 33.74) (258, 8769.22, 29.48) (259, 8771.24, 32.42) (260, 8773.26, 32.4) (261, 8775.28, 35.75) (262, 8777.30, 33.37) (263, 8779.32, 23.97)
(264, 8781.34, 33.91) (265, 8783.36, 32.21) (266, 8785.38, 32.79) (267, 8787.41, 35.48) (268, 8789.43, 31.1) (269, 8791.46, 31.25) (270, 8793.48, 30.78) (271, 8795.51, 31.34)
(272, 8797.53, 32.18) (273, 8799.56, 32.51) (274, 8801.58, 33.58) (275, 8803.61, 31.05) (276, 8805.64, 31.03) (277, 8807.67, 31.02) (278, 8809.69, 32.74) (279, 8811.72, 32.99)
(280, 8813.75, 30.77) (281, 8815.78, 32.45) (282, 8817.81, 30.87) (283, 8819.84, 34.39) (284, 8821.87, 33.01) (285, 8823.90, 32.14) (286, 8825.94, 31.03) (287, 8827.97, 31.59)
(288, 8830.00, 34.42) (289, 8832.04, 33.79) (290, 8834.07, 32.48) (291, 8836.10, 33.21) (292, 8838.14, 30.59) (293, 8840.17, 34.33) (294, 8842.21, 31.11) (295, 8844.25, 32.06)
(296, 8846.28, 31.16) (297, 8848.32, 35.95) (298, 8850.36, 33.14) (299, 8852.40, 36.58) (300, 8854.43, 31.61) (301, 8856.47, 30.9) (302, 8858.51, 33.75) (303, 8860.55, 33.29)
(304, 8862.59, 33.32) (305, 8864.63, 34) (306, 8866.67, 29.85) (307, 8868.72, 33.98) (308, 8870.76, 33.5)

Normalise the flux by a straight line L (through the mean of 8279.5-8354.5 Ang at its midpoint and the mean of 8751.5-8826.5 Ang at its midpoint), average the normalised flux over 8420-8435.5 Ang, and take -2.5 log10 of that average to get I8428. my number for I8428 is -0.02 mag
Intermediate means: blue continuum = 35.5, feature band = 35.4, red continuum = 32.1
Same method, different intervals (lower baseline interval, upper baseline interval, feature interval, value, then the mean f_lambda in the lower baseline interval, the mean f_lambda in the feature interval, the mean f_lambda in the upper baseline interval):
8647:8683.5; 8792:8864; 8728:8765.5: -0.02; 32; 32.8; 32.5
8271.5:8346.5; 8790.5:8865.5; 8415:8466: -0.02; 35.3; 35.2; 32.5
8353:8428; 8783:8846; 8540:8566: 0.12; 35.5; 30.7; 32.3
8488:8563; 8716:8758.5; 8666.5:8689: 0.03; 32.5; 31.9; 33.1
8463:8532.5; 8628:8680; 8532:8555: 0.09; 33.7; 30.5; 32.3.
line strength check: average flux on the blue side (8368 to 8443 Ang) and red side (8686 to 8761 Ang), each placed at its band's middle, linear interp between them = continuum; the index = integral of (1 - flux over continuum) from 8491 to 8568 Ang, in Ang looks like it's 4.1 Ang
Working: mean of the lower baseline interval 35.2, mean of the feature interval 32.5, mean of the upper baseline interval 33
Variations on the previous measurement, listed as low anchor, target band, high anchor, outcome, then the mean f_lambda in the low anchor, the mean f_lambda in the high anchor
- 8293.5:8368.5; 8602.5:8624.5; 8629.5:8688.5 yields -1.0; 35.4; 32.4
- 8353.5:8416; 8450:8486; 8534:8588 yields -0.3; 35.4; 32.7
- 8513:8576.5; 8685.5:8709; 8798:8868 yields -0.4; 32.7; 32.6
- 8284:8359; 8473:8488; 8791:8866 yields 0.3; 35.5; 32.5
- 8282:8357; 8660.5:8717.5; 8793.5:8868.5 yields 2.4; 35.5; 32.5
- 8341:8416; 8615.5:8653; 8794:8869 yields 0.4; 35.4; 32.5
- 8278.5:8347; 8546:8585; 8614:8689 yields 0.4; 35.3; 32.7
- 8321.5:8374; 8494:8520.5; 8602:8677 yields 0.9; 35.2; 32.9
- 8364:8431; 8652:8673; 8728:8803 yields 1.4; 35.3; 32.5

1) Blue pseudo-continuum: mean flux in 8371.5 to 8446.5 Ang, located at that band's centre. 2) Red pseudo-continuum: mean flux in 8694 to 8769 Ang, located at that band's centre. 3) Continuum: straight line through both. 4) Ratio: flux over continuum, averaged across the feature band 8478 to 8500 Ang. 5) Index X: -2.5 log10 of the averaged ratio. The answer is 0.014 mag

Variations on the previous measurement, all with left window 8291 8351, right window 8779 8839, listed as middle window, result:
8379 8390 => 0.01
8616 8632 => 0.00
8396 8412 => -0.04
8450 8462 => -0.03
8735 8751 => -0.02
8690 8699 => 0.02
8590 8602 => 0.02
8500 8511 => 0.06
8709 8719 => 0.02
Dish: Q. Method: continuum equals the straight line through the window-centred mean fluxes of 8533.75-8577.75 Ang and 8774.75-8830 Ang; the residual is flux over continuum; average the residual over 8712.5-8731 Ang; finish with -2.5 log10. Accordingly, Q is -0.02 mag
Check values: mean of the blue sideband 32.3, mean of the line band 32.8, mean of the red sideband 32.1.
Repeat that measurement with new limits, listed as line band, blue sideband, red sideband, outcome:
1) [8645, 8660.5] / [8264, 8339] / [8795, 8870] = -0.03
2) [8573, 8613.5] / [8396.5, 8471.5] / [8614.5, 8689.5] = -0.02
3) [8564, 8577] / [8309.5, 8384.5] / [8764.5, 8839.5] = -0.04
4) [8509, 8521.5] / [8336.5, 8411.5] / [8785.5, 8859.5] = 0.03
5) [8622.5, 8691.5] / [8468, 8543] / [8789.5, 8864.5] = 0.02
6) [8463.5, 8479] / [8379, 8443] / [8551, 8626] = 0.03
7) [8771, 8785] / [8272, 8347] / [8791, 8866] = 0.02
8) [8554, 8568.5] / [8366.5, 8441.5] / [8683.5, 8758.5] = 0.02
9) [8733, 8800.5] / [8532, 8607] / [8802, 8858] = 0.00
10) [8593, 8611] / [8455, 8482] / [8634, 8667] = -0.02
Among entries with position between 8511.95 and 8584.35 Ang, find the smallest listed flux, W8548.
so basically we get 15.99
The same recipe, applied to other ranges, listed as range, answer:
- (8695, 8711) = 32.22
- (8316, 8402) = 29.02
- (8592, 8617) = 31.55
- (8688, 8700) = 30.91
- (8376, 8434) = 30.31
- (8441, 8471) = 33.11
